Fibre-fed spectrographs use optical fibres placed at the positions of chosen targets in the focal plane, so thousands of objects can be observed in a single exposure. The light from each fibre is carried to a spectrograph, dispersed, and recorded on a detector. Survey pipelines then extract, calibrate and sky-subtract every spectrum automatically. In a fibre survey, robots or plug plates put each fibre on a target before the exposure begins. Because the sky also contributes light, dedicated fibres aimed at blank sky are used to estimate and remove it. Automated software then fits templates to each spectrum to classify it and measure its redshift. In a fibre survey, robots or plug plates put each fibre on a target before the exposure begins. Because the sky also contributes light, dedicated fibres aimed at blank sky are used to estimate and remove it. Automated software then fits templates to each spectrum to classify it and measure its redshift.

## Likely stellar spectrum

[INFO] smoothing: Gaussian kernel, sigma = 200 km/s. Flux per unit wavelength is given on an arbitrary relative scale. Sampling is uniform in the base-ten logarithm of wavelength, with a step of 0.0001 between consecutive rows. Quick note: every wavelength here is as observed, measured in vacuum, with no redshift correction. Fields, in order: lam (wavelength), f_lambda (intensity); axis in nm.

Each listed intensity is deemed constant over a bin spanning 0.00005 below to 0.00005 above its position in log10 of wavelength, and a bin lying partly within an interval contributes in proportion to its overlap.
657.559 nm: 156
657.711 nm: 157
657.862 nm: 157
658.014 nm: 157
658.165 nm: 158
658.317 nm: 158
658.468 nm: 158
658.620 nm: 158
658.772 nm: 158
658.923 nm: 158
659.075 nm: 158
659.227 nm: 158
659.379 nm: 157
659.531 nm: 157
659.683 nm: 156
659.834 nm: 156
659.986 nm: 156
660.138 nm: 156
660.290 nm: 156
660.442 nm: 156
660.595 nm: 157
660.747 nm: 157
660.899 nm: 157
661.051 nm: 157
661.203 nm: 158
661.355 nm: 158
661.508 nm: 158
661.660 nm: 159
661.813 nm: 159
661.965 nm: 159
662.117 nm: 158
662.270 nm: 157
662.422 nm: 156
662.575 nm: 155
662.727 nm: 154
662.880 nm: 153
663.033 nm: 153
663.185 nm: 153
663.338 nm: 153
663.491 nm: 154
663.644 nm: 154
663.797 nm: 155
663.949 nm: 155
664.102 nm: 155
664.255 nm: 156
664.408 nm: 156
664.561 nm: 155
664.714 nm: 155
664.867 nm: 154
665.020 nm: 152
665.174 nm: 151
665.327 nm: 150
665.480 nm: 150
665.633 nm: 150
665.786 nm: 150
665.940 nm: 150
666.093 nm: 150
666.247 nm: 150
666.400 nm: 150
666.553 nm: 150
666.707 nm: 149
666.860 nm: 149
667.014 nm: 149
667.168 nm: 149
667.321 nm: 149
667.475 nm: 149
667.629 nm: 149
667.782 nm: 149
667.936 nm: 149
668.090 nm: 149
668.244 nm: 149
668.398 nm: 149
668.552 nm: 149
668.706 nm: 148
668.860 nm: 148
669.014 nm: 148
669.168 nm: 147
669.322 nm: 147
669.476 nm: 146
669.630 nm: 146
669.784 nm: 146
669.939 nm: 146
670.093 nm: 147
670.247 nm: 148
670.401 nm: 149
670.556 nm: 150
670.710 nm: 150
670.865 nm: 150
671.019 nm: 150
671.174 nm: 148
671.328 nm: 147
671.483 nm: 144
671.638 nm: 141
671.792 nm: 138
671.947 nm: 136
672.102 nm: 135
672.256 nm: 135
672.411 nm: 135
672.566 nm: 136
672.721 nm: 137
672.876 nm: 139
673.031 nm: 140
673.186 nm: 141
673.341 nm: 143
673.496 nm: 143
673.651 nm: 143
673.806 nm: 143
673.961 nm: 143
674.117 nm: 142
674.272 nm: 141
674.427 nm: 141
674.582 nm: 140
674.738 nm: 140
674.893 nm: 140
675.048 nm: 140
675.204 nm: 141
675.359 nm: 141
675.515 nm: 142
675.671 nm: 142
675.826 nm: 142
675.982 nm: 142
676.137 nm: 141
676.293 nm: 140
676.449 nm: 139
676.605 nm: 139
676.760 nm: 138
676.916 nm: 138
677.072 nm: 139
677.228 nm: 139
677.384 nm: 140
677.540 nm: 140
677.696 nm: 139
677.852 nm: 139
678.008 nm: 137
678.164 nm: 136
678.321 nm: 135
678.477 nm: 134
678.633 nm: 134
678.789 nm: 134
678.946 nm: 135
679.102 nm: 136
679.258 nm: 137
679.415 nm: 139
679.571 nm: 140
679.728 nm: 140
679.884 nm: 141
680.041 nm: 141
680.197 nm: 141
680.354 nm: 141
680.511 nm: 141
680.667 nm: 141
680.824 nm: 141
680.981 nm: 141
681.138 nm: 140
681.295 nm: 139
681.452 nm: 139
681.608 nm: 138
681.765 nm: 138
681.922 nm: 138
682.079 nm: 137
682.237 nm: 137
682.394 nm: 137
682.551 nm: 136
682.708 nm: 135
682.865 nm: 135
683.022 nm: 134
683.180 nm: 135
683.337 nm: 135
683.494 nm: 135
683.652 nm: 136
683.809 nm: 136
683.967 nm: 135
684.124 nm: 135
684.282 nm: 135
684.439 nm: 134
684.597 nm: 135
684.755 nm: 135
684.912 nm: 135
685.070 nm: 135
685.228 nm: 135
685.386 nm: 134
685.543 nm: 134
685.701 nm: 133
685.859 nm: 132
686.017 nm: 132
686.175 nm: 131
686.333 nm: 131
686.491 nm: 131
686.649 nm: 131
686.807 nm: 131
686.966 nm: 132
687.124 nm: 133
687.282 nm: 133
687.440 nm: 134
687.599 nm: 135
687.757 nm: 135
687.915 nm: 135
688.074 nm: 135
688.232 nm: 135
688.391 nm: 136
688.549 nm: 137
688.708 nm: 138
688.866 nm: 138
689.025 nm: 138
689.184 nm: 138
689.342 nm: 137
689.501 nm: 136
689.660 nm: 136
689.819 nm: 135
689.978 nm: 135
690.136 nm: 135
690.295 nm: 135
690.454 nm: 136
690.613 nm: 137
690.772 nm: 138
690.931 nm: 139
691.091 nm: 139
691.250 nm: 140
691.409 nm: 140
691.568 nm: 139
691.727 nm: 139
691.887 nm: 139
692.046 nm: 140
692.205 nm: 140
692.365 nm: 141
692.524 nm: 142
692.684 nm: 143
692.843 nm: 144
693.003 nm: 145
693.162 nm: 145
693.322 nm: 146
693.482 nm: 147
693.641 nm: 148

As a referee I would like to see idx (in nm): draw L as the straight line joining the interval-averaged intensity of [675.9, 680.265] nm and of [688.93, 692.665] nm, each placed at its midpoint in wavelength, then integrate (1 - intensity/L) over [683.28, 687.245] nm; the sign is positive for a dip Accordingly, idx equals 0.13 nm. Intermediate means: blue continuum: 138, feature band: 134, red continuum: 138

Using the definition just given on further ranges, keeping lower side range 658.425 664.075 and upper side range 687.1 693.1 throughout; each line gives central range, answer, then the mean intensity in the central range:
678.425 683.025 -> 0.182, 138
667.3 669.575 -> 0.052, 148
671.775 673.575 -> 0.130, 138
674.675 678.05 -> 0.153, 140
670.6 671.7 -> 0.020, 147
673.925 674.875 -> 0.044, 141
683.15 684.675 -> 0.071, 135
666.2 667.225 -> 0.023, 149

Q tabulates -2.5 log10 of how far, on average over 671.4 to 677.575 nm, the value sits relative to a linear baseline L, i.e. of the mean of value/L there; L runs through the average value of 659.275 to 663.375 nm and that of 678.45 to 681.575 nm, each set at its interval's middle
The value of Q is 0.03 mag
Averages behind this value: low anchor 156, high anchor 139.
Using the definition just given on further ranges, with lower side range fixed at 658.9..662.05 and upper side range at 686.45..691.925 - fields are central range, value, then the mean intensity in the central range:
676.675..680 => 0.05 mag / 138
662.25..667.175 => 0.01 mag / 152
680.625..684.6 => 0.03 mag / 137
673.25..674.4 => 0.04 mag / 143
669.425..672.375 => 0.04 mag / 145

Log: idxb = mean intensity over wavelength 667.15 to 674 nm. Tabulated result 145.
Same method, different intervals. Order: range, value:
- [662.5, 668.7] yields 151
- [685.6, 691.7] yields 135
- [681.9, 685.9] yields 135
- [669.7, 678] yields 142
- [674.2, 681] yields 139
